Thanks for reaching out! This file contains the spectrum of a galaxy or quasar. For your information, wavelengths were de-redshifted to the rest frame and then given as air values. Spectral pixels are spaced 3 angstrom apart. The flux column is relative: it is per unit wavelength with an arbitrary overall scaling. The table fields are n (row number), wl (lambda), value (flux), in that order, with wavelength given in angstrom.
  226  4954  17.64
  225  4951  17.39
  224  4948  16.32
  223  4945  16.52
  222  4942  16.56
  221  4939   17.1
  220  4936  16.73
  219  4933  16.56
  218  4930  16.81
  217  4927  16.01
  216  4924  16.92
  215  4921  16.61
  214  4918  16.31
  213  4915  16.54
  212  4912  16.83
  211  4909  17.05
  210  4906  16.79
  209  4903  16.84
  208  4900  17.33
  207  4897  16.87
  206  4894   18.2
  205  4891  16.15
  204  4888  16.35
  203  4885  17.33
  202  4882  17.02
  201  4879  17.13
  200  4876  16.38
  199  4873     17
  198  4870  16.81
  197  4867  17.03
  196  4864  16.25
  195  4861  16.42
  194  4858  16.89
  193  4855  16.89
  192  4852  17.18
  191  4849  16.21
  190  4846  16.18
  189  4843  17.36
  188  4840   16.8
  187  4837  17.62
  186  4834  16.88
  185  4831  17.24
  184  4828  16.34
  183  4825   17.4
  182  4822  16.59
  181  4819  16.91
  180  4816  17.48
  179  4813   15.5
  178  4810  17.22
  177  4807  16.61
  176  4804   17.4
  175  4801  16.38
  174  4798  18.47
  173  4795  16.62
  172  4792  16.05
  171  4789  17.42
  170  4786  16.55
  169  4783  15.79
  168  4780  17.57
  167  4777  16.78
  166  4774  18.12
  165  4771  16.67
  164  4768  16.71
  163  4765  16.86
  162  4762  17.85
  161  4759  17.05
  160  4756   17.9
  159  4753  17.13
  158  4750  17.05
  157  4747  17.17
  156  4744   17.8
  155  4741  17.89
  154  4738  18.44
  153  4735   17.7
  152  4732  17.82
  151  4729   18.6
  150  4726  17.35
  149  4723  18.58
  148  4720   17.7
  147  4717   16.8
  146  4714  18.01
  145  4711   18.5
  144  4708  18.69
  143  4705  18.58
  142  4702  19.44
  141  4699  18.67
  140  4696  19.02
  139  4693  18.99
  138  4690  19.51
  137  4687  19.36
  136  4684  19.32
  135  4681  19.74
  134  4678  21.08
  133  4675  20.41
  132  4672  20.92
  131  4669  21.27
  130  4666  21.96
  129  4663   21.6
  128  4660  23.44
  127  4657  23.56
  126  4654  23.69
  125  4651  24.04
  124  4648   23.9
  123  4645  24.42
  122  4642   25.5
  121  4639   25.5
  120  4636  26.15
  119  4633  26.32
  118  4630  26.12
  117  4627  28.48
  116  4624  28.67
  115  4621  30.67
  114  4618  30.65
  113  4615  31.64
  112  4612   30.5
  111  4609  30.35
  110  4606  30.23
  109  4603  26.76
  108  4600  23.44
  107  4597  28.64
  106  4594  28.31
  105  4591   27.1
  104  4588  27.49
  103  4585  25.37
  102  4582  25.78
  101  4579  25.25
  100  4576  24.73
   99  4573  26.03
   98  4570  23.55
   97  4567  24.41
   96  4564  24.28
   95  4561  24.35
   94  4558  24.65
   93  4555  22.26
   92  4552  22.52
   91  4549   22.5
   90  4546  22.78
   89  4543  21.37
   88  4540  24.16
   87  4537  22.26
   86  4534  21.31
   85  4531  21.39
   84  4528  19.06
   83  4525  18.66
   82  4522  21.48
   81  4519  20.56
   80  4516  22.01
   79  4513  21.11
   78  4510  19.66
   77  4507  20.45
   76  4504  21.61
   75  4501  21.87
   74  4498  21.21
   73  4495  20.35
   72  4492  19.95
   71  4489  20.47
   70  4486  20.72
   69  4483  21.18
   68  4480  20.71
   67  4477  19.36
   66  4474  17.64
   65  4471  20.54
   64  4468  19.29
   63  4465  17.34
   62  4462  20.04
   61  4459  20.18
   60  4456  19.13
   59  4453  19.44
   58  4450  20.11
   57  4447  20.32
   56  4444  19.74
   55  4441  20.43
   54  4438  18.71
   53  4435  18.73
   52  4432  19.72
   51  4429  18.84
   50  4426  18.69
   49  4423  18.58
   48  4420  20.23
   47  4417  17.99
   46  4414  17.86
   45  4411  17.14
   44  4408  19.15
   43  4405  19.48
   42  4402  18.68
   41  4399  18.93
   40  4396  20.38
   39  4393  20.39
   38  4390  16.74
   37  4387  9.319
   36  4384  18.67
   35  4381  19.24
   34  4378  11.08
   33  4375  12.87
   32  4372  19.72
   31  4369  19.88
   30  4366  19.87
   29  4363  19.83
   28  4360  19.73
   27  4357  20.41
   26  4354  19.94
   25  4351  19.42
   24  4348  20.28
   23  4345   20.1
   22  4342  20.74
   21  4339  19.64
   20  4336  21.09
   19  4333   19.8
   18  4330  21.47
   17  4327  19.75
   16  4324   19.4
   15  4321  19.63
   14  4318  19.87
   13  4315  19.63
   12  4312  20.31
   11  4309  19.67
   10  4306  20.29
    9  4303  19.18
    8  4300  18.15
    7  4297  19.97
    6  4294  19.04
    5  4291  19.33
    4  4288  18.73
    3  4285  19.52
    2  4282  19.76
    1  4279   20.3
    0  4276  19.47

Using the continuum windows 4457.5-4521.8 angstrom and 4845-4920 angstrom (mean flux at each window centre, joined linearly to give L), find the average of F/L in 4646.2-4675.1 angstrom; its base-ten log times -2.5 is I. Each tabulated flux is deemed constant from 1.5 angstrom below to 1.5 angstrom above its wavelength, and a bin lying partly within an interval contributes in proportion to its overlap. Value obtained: -0.20 mag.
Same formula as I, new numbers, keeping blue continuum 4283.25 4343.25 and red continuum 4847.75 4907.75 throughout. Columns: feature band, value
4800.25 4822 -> 0.03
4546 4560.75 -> -0.24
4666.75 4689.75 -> -0.14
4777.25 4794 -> 0.04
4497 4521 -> -0.13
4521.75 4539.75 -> -0.12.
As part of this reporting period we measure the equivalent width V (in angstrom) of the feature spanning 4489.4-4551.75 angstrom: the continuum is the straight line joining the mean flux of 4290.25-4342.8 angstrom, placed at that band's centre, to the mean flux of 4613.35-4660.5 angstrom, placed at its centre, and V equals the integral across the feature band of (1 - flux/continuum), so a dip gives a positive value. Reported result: 7.5 angstrom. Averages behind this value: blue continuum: 19.8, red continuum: 26.5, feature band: 21.2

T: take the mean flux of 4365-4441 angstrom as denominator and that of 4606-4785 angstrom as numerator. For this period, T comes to 1.17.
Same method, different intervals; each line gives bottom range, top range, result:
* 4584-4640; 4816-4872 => 0.60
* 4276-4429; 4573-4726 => 1.25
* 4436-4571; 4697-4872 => 0.82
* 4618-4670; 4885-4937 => 0.67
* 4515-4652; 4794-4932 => 0.67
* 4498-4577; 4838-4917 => 0.76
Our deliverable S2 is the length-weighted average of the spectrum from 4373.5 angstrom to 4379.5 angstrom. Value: 12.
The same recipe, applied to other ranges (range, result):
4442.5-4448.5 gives 20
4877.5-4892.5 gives 16.8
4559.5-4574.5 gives 24.5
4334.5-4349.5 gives 20.4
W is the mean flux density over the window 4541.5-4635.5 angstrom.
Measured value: 26.3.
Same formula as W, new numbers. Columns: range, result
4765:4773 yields 16.8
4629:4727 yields 21.1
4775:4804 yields 16.9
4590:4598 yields 28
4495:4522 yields 21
